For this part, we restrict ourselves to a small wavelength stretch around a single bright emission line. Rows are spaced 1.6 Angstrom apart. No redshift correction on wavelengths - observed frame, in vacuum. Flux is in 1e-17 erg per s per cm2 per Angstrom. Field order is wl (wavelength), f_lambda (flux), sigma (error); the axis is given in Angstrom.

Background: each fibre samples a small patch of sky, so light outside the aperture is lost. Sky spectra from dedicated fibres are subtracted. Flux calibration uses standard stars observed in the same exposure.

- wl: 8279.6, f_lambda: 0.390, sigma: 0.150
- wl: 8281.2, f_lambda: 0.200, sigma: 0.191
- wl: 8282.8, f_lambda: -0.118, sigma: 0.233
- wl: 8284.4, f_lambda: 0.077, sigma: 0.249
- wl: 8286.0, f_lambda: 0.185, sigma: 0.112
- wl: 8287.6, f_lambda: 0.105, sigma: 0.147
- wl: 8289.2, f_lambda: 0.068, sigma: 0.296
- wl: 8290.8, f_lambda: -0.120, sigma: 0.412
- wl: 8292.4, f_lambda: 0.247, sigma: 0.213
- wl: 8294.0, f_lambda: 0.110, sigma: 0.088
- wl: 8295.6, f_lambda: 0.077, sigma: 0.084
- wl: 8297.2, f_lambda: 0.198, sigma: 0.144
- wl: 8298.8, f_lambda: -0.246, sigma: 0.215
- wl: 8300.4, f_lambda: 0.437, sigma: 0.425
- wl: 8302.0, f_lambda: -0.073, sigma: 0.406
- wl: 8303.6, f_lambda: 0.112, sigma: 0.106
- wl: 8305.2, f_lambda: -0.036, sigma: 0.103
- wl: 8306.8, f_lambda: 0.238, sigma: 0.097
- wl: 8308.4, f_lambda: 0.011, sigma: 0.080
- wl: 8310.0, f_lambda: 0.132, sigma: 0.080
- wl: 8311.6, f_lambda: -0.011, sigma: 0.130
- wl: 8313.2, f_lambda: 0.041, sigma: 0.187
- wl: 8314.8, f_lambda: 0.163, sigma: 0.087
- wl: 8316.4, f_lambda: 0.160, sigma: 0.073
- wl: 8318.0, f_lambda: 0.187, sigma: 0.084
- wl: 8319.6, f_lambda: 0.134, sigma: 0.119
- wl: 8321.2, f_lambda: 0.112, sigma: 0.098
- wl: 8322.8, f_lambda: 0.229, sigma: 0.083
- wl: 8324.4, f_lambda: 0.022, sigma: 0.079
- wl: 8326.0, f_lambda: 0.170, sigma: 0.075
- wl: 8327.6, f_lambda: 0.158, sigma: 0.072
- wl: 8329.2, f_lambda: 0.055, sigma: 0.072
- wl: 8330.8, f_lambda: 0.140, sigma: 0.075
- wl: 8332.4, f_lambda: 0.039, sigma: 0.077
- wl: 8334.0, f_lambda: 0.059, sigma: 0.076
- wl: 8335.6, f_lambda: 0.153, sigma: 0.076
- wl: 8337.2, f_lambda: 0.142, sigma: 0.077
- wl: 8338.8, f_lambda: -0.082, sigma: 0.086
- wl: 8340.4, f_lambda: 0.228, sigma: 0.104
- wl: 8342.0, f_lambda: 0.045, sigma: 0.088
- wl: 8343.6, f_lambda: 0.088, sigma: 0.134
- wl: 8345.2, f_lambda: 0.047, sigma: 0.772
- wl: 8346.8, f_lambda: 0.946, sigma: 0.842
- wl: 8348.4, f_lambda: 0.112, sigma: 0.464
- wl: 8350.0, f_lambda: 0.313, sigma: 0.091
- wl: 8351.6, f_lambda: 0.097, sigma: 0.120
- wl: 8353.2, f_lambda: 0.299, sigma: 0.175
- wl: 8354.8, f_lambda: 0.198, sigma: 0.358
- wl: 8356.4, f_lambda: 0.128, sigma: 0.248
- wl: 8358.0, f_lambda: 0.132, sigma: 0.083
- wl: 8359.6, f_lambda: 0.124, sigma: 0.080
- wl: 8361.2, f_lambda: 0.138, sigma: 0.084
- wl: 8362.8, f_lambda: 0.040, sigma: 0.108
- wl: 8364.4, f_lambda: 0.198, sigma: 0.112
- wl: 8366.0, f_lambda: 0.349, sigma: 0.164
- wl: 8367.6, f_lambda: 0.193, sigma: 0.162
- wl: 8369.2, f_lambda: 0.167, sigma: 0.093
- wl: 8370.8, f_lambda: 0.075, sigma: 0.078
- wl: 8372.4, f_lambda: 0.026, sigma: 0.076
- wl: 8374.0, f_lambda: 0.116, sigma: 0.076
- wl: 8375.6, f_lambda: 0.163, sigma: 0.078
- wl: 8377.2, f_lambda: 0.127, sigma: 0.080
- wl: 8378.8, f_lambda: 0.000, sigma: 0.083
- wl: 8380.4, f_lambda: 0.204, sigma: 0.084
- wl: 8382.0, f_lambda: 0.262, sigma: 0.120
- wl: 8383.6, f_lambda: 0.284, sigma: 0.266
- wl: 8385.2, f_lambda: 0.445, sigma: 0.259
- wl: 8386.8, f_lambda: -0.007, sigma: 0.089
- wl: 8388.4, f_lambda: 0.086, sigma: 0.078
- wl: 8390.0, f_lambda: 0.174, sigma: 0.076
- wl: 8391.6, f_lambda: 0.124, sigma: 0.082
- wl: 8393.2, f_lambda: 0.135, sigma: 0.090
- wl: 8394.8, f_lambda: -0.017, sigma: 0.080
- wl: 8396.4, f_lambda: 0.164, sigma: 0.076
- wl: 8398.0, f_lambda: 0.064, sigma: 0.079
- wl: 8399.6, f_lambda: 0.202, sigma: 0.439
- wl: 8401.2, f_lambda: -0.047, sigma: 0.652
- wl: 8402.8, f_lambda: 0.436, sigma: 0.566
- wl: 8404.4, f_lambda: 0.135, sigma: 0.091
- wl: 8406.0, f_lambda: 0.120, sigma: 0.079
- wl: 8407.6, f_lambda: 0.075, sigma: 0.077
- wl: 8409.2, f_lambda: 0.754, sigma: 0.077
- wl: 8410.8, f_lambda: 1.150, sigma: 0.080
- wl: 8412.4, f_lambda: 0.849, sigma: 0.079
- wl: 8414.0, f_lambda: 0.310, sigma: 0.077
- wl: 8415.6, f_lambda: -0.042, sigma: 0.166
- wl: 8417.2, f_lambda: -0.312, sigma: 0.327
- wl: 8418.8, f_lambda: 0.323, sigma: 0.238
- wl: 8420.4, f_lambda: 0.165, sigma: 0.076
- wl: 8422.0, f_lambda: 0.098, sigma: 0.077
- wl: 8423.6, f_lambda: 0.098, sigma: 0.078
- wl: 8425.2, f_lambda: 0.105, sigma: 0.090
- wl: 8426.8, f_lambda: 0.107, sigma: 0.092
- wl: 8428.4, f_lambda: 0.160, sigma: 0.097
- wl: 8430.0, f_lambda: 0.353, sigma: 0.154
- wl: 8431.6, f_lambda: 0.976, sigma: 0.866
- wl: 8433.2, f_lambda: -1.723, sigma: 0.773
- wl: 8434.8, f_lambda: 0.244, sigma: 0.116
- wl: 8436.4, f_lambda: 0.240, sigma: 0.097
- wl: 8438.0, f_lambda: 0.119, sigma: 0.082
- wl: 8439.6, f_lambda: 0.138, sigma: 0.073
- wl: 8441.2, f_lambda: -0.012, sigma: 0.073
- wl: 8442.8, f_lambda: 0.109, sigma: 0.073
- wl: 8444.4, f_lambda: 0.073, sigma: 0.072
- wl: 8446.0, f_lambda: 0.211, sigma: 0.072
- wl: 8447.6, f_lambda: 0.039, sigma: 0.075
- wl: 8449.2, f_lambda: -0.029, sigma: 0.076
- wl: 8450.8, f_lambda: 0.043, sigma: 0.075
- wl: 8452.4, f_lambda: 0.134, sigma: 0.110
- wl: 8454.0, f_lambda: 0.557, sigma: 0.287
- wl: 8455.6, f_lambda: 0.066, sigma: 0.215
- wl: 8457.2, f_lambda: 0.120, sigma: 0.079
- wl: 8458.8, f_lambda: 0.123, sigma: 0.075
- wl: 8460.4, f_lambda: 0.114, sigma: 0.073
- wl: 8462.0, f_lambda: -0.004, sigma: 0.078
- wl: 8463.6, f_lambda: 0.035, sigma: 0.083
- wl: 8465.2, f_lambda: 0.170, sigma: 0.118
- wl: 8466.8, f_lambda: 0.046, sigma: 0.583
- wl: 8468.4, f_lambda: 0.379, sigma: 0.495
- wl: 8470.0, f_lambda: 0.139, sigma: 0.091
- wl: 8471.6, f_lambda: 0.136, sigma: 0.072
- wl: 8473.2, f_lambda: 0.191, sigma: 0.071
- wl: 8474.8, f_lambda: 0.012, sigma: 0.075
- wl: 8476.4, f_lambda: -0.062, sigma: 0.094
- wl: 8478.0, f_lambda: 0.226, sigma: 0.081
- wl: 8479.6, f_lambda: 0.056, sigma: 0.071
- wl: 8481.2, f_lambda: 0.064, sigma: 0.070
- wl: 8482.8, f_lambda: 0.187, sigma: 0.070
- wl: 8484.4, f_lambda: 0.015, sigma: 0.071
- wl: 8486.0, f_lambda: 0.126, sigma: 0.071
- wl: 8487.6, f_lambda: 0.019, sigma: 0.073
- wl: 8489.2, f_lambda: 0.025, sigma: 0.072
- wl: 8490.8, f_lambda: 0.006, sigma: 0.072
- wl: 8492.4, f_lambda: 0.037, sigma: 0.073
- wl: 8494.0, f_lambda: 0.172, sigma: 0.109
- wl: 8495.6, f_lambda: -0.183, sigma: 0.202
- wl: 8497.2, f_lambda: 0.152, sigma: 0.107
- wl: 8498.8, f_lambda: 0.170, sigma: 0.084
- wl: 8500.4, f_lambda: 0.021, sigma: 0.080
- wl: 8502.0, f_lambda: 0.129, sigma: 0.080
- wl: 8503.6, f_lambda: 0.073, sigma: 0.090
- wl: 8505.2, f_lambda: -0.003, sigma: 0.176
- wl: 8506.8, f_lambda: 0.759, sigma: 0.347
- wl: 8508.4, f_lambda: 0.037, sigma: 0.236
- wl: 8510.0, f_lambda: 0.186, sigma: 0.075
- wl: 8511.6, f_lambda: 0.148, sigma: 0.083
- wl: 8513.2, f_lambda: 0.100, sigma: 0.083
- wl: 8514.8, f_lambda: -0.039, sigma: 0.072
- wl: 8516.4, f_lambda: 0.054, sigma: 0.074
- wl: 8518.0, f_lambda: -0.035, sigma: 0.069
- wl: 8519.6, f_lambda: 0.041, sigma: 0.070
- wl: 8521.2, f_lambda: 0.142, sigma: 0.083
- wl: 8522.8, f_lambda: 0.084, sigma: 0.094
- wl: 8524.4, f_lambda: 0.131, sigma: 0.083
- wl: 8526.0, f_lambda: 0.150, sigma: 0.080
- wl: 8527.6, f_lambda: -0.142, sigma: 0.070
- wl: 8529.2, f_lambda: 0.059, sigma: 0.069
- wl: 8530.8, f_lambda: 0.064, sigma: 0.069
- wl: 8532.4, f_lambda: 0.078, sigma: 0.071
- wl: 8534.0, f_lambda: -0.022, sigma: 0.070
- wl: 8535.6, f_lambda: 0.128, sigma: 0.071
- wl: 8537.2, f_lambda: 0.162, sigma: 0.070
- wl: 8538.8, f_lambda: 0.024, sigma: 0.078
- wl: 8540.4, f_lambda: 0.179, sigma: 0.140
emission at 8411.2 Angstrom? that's H-alpha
